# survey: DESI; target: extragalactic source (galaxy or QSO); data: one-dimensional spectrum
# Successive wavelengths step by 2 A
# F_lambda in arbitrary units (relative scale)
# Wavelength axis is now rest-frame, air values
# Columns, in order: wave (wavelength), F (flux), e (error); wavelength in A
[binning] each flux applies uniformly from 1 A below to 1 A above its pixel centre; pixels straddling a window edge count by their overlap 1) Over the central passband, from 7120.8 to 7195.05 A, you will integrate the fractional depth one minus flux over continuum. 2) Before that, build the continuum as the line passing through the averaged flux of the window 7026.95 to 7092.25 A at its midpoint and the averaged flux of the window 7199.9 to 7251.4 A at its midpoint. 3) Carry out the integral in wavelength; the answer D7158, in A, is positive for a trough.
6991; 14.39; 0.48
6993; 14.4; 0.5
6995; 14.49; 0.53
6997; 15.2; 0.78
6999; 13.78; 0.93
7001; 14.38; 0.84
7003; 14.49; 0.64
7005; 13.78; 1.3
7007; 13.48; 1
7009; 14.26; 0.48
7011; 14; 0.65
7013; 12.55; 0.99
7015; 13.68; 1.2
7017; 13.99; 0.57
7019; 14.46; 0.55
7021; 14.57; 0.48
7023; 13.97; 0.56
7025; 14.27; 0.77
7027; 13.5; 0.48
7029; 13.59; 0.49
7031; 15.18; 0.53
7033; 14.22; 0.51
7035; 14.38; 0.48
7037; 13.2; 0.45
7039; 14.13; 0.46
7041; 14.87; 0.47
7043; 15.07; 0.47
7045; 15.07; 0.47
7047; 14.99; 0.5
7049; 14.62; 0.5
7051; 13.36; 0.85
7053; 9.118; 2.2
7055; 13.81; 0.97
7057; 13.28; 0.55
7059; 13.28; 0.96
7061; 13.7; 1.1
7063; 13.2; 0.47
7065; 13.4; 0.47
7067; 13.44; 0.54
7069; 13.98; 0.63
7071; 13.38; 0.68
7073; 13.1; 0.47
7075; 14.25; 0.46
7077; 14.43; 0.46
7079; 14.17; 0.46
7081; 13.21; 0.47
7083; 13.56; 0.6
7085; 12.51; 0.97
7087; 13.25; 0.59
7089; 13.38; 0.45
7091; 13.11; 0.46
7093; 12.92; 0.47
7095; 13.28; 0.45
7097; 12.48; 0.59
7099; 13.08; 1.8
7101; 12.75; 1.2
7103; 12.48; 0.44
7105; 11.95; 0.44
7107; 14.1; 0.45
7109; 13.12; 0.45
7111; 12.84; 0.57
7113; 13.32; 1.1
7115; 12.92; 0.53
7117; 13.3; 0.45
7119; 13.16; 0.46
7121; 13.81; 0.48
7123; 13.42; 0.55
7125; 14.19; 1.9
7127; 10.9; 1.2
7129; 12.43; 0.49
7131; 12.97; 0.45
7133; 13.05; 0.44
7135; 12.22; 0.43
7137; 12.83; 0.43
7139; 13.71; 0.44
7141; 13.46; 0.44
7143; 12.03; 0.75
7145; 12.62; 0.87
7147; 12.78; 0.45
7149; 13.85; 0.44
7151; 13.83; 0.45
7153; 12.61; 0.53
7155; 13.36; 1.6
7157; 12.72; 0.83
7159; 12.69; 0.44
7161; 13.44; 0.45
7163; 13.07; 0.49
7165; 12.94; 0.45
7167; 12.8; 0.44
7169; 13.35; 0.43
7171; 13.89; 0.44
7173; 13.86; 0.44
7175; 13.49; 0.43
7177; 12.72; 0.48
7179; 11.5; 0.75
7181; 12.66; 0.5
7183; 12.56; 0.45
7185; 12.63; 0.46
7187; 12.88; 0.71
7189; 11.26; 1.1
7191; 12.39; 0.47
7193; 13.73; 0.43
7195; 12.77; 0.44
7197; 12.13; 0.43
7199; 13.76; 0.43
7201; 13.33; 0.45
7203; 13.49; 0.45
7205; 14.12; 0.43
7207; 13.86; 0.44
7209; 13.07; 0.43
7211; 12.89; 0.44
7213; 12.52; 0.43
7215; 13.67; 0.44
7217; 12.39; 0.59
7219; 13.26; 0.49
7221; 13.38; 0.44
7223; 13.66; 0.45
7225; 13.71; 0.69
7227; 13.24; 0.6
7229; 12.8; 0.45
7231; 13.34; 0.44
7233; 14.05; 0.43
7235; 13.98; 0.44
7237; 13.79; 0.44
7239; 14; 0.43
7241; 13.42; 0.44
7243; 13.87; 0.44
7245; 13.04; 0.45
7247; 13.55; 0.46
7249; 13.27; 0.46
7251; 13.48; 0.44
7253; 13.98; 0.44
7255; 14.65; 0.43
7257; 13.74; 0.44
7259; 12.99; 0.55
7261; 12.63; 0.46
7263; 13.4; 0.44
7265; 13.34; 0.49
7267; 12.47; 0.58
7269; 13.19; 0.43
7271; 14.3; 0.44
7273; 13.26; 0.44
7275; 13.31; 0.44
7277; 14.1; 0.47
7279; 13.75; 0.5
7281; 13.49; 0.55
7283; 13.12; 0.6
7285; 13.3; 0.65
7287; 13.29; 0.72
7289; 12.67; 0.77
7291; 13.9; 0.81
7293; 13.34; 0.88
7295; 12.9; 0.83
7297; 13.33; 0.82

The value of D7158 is 3.4 A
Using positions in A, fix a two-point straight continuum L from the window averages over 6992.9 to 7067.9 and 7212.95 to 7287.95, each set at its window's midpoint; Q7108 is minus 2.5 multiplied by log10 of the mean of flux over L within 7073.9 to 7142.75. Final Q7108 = 0.05 mag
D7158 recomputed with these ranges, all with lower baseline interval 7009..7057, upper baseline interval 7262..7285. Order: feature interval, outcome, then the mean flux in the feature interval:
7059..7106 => 1.9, 13.3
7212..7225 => 0.3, 13.2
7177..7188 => 0.9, 12.5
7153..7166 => 0.6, 13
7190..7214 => 0.7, 13.2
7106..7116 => 0.4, 13.3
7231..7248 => -0.2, 13.7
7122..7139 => 1.1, 12.8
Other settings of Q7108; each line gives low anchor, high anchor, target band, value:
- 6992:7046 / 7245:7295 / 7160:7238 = 0.040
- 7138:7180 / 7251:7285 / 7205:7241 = -0.008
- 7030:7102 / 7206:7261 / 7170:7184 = 0.045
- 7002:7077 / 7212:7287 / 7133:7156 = 0.050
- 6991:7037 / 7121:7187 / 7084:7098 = 0.040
